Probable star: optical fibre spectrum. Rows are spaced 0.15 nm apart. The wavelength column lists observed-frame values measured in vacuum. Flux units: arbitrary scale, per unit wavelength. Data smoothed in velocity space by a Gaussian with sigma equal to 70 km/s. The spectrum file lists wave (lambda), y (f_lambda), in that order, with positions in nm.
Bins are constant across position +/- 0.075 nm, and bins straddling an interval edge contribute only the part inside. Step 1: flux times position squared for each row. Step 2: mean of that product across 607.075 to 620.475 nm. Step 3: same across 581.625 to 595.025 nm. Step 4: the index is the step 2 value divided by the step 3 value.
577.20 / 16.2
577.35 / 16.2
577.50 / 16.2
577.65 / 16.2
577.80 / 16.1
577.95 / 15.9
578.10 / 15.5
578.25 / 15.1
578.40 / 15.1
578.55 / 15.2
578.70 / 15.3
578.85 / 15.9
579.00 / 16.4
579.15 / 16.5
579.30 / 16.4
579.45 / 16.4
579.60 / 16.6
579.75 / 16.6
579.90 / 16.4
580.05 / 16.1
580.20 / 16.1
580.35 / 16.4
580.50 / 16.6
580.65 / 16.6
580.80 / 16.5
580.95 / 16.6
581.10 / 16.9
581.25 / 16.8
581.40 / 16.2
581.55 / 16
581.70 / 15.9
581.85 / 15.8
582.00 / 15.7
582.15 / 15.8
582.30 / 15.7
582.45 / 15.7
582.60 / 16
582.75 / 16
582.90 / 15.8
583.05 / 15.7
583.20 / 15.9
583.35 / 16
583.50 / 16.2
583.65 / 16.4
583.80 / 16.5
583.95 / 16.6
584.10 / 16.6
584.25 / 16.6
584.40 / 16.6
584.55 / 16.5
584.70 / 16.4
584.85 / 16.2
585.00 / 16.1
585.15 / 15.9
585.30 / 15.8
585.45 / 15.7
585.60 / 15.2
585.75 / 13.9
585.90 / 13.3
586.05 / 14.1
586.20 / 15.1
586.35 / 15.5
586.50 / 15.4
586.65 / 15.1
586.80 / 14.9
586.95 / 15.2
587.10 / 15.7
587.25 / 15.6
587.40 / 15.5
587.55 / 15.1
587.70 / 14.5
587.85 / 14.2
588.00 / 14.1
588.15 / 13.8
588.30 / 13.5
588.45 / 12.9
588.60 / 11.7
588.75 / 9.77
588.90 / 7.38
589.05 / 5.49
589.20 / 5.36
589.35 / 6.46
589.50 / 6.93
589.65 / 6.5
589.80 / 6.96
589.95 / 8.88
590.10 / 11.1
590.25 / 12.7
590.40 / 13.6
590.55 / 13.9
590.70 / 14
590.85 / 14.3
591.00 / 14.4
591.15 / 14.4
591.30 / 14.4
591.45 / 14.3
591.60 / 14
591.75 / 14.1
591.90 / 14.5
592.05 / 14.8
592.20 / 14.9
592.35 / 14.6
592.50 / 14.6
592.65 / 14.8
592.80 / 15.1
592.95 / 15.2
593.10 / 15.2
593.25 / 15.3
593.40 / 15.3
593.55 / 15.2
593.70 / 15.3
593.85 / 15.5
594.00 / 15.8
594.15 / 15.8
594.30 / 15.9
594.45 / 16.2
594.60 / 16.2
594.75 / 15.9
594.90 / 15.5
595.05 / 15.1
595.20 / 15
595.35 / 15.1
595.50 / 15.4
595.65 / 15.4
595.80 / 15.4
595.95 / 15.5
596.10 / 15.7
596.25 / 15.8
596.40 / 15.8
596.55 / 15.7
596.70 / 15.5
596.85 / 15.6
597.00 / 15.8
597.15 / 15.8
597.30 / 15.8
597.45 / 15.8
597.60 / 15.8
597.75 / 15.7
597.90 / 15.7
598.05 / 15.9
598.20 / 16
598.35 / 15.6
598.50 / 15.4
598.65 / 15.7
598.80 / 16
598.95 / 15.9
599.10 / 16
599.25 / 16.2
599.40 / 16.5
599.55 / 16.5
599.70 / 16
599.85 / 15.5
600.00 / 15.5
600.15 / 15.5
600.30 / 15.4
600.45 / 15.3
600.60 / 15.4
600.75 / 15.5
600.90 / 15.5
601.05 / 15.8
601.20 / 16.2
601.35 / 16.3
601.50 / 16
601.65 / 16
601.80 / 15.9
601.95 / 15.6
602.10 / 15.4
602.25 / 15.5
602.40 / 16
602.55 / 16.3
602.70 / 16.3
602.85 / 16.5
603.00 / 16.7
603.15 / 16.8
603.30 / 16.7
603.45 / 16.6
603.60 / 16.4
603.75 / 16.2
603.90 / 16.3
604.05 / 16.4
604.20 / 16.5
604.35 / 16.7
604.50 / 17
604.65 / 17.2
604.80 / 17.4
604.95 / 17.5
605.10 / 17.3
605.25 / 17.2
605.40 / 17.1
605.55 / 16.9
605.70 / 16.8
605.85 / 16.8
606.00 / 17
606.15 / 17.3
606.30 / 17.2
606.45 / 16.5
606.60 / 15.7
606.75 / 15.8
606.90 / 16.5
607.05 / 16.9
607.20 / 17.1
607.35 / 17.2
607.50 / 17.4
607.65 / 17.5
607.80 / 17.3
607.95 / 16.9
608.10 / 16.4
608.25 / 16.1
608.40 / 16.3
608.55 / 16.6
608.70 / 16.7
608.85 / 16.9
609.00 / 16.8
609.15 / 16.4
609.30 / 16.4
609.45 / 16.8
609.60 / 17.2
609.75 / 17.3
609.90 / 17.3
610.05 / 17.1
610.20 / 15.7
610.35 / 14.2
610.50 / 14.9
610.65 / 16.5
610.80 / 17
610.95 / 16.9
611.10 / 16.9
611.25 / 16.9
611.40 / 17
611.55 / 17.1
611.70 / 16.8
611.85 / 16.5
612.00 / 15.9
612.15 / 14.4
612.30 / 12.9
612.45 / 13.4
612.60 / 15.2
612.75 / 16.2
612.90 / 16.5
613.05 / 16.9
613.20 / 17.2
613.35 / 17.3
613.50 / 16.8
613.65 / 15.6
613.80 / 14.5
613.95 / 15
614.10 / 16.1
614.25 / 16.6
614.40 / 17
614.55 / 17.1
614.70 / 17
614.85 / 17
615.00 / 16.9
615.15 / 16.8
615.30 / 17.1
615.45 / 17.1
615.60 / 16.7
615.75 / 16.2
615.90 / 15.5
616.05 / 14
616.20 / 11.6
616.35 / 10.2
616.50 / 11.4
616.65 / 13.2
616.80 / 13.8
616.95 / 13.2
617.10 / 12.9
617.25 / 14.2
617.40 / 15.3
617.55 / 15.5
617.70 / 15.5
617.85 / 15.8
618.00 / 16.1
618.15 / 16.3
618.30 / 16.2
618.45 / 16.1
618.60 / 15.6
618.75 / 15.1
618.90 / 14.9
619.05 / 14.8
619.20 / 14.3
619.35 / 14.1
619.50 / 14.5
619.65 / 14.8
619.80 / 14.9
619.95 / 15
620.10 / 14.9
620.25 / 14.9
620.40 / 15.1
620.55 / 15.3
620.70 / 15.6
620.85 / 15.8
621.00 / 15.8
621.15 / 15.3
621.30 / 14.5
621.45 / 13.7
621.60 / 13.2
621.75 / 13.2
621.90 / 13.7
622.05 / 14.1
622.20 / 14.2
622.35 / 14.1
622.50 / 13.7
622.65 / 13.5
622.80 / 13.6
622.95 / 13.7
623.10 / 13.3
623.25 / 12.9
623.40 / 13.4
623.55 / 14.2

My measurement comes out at 1.20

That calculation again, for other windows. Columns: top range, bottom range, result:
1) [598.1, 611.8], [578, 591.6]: 1.21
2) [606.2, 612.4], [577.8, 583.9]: 1.13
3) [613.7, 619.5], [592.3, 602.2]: 1.03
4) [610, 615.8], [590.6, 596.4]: 1.15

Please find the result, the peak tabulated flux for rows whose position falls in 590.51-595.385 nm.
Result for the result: 16.2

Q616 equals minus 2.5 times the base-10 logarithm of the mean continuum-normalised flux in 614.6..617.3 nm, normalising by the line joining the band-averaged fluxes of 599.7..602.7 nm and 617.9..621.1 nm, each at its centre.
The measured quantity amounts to 0.04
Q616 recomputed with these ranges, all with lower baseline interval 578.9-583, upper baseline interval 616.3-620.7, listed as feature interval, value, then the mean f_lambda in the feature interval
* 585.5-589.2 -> 0.19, 13.5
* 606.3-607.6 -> -0.11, 16.7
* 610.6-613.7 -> -0.09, 16.2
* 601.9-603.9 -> -0.06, 16.2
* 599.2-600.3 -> -0.03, 15.9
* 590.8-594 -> 0.07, 14.8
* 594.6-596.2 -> 0.01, 15.4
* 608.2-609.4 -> -0.10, 16.5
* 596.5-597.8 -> -0.01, 15.7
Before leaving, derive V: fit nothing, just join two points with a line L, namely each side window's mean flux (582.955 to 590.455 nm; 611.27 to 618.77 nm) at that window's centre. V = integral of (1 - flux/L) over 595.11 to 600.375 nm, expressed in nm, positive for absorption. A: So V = -0.496 nm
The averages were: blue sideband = 13.6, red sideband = 15.5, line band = 15.7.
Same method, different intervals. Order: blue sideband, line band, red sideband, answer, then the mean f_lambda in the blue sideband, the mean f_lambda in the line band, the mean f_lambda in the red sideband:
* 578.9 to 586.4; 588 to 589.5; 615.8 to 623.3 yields 0.58 nm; 16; 9.69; 14.4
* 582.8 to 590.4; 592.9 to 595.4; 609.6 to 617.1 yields -0.22 nm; 13.7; 15.5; 15.7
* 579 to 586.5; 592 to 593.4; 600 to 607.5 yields 0.11 nm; 16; 15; 16.4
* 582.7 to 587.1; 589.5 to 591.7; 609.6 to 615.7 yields 0.50 nm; 15.7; 12.2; 16.3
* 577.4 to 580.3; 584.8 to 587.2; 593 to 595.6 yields 0.09 nm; 16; 15.2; 15.5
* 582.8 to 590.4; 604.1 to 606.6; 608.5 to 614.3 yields -0.22 nm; 13.7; 17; 16.2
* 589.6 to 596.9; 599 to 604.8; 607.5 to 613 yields -0.26 nm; 14.5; 16.1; 16.3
